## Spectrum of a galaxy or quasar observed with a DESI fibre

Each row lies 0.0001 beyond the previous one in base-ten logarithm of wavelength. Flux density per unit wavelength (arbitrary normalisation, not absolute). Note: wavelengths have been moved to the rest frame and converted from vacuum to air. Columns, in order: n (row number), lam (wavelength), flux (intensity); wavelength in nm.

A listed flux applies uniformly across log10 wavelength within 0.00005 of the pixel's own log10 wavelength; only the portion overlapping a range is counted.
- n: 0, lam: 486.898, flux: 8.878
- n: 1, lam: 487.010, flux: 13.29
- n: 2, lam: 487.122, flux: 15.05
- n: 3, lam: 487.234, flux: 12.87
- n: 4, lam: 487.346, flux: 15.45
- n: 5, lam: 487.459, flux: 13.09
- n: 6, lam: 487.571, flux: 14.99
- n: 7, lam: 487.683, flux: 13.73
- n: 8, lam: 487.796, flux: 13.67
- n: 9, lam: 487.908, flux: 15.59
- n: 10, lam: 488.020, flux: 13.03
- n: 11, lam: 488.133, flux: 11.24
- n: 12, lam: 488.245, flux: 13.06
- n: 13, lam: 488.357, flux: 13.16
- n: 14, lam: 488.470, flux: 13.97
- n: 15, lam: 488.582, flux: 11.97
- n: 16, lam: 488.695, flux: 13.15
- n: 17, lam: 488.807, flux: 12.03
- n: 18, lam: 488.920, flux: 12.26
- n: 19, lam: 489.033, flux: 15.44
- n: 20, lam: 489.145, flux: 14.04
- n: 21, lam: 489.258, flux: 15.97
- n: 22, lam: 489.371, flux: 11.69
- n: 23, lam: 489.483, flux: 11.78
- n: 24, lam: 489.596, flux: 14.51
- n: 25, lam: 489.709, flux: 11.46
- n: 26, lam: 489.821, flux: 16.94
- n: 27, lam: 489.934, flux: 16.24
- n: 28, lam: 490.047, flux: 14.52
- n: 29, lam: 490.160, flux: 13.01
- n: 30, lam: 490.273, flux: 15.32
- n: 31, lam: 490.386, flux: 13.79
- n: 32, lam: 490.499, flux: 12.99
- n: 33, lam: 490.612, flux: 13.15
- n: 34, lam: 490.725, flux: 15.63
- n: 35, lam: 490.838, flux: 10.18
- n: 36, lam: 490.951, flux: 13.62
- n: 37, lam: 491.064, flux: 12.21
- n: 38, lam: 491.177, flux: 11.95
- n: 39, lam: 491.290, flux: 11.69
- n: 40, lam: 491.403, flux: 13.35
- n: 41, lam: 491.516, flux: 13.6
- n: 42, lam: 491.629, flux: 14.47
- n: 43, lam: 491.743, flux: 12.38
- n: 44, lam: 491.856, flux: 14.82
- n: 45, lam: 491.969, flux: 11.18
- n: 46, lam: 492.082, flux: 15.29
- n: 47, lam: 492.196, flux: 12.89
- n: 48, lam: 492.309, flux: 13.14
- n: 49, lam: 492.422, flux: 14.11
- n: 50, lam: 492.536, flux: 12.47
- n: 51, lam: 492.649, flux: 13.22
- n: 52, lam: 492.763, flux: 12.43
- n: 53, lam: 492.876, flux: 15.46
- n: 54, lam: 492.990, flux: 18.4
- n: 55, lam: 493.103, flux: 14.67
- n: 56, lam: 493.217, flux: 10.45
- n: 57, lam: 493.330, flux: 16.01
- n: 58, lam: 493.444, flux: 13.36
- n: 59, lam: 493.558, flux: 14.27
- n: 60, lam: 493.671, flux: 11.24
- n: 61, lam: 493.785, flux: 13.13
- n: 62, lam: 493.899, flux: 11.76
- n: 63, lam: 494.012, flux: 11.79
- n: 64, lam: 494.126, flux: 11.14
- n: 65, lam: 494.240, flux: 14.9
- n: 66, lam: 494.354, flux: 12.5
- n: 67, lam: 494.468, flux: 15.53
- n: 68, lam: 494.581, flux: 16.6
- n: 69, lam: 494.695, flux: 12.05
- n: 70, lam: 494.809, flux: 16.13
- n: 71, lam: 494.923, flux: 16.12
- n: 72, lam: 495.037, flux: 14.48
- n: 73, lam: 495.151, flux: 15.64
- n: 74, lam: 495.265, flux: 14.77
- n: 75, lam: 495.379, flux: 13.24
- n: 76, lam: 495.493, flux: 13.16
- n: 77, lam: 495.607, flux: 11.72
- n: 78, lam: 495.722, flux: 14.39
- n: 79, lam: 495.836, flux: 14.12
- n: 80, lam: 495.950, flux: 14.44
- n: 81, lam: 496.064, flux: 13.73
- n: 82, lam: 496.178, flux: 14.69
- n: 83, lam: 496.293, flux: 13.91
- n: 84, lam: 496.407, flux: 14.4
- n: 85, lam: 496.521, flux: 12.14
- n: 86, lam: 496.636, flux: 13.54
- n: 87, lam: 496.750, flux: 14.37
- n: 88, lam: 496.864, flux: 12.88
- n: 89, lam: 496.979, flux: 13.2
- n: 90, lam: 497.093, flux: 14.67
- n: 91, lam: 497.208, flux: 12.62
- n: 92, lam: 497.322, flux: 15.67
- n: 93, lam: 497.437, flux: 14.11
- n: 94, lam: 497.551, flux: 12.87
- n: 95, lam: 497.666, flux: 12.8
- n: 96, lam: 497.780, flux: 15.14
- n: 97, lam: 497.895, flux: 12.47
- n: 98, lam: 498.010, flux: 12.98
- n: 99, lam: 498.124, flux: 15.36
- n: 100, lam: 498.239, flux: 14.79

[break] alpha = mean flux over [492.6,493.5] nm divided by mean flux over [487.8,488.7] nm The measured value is 1.08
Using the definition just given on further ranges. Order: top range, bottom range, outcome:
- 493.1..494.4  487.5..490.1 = 0.94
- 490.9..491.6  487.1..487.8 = 0.91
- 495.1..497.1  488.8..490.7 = 0.99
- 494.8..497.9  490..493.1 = 1.03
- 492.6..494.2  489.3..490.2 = 0.97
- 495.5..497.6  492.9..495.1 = 0.98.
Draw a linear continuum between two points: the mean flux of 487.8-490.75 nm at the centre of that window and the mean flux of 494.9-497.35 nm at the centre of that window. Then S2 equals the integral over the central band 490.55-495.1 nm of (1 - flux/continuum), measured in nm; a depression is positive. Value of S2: 0.09 nm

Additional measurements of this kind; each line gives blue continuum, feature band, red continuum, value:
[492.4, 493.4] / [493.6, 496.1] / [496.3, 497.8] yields 0.029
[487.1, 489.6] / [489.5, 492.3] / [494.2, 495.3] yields 0.106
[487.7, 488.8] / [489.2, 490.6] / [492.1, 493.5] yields -0.057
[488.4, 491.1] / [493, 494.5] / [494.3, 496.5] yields 0.086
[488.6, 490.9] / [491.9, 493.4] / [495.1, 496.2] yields -0.002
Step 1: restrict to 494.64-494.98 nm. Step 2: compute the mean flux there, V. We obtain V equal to 14.8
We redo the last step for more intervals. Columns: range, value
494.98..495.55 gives 14.3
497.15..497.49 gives 14.1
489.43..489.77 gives 12.7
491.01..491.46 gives 12.3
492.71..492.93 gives 14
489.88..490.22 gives 14.6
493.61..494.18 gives 11.8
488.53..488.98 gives 12.4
